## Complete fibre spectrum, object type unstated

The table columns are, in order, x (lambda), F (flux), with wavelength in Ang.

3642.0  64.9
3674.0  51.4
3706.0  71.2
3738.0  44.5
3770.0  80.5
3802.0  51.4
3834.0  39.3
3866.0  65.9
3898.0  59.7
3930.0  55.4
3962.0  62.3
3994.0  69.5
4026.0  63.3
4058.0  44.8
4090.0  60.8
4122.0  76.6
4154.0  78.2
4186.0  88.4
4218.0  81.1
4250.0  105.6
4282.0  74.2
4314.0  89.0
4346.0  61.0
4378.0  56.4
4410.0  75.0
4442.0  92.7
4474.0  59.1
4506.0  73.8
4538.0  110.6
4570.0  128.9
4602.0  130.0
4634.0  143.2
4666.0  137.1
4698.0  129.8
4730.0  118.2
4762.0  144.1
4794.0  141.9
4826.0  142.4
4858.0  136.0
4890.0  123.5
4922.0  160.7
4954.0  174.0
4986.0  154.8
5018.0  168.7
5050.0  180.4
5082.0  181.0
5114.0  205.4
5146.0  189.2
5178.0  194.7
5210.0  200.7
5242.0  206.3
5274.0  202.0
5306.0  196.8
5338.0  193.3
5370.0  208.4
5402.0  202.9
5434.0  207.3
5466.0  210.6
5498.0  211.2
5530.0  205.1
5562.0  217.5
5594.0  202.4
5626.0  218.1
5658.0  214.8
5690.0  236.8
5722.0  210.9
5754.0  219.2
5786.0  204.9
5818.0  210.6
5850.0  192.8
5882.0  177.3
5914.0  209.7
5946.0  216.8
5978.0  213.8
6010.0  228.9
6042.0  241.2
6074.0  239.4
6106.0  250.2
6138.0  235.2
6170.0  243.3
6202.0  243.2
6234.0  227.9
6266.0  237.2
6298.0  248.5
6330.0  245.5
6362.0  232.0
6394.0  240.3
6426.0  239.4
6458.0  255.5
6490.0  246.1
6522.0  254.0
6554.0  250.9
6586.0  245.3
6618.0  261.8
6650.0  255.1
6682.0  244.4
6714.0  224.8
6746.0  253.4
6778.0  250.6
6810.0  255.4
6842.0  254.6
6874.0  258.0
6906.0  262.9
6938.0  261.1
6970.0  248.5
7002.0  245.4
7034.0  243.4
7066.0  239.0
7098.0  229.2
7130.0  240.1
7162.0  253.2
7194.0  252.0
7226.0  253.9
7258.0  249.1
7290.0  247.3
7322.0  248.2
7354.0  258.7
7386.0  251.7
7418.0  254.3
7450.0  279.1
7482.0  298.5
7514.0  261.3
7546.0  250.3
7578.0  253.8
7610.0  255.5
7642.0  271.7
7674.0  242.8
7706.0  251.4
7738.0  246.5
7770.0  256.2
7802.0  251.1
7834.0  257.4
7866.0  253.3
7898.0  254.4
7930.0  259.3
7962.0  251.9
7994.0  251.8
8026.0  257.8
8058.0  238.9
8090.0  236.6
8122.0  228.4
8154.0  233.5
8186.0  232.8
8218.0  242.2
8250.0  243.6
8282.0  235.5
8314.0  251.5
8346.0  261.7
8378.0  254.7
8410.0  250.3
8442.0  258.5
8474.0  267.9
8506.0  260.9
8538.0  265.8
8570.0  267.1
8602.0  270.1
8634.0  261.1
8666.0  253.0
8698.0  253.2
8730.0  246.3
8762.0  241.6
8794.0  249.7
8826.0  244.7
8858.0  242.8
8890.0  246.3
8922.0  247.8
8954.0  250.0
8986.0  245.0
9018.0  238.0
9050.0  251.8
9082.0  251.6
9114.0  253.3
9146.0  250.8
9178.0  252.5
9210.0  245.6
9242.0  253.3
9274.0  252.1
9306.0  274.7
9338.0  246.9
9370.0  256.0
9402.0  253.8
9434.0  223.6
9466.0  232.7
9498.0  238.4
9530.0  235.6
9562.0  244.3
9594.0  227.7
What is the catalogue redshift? 0.14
